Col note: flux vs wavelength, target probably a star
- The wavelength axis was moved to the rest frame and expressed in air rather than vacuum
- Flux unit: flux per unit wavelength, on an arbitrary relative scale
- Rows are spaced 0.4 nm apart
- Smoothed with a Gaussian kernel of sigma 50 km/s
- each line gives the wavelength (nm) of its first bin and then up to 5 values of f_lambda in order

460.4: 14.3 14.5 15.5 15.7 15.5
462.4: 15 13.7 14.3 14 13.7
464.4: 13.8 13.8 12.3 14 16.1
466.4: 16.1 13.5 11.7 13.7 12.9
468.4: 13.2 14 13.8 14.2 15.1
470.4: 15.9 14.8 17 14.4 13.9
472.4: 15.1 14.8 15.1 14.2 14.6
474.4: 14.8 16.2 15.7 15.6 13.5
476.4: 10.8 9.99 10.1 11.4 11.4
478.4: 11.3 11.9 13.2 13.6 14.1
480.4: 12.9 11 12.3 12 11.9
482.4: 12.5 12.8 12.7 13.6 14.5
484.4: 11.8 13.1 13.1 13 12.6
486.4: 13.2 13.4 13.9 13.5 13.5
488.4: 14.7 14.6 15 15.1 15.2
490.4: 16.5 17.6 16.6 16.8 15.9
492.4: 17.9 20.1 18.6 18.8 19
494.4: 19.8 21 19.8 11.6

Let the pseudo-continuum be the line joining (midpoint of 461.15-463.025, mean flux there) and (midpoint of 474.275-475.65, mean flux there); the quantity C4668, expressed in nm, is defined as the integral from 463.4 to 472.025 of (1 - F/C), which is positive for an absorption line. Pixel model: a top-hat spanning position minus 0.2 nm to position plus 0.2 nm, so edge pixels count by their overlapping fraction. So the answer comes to 0.63 nm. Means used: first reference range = 15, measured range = 14.2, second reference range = 15.6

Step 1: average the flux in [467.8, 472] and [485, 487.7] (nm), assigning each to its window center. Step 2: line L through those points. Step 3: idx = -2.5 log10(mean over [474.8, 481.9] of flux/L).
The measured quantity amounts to 0.11 mag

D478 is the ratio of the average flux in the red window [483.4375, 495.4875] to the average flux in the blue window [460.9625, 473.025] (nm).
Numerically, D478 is 1.09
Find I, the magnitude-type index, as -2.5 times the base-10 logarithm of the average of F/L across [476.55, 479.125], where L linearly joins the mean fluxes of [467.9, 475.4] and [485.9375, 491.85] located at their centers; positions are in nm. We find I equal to 0.31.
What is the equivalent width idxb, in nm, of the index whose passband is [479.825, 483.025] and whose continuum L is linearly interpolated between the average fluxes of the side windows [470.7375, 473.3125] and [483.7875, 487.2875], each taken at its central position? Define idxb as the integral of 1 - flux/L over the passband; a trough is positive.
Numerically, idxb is 0.303 nm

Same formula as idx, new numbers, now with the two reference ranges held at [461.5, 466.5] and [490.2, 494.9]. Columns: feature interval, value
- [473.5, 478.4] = 0.21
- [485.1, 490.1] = 0.25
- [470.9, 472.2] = 0.02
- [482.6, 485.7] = 0.29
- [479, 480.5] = 0.22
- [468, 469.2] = 0.11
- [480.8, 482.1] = 0.37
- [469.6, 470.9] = 0.01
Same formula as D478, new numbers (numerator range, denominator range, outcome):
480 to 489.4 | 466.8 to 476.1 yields 0.90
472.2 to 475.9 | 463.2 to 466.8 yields 1.06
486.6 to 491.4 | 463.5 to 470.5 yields 1.07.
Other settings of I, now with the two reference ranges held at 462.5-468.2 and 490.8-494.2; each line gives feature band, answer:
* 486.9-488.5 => 0.24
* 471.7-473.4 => 0.02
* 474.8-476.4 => 0.06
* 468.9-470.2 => 0.01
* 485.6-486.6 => 0.30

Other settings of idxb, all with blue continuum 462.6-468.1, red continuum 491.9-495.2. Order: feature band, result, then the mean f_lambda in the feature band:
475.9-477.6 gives 0.53 nm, 11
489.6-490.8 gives 0.16 nm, 16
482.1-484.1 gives 0.47 nm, 13.1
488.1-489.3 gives 0.23 nm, 14.6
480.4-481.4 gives 0.29 nm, 11.9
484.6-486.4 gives 0.47 nm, 13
